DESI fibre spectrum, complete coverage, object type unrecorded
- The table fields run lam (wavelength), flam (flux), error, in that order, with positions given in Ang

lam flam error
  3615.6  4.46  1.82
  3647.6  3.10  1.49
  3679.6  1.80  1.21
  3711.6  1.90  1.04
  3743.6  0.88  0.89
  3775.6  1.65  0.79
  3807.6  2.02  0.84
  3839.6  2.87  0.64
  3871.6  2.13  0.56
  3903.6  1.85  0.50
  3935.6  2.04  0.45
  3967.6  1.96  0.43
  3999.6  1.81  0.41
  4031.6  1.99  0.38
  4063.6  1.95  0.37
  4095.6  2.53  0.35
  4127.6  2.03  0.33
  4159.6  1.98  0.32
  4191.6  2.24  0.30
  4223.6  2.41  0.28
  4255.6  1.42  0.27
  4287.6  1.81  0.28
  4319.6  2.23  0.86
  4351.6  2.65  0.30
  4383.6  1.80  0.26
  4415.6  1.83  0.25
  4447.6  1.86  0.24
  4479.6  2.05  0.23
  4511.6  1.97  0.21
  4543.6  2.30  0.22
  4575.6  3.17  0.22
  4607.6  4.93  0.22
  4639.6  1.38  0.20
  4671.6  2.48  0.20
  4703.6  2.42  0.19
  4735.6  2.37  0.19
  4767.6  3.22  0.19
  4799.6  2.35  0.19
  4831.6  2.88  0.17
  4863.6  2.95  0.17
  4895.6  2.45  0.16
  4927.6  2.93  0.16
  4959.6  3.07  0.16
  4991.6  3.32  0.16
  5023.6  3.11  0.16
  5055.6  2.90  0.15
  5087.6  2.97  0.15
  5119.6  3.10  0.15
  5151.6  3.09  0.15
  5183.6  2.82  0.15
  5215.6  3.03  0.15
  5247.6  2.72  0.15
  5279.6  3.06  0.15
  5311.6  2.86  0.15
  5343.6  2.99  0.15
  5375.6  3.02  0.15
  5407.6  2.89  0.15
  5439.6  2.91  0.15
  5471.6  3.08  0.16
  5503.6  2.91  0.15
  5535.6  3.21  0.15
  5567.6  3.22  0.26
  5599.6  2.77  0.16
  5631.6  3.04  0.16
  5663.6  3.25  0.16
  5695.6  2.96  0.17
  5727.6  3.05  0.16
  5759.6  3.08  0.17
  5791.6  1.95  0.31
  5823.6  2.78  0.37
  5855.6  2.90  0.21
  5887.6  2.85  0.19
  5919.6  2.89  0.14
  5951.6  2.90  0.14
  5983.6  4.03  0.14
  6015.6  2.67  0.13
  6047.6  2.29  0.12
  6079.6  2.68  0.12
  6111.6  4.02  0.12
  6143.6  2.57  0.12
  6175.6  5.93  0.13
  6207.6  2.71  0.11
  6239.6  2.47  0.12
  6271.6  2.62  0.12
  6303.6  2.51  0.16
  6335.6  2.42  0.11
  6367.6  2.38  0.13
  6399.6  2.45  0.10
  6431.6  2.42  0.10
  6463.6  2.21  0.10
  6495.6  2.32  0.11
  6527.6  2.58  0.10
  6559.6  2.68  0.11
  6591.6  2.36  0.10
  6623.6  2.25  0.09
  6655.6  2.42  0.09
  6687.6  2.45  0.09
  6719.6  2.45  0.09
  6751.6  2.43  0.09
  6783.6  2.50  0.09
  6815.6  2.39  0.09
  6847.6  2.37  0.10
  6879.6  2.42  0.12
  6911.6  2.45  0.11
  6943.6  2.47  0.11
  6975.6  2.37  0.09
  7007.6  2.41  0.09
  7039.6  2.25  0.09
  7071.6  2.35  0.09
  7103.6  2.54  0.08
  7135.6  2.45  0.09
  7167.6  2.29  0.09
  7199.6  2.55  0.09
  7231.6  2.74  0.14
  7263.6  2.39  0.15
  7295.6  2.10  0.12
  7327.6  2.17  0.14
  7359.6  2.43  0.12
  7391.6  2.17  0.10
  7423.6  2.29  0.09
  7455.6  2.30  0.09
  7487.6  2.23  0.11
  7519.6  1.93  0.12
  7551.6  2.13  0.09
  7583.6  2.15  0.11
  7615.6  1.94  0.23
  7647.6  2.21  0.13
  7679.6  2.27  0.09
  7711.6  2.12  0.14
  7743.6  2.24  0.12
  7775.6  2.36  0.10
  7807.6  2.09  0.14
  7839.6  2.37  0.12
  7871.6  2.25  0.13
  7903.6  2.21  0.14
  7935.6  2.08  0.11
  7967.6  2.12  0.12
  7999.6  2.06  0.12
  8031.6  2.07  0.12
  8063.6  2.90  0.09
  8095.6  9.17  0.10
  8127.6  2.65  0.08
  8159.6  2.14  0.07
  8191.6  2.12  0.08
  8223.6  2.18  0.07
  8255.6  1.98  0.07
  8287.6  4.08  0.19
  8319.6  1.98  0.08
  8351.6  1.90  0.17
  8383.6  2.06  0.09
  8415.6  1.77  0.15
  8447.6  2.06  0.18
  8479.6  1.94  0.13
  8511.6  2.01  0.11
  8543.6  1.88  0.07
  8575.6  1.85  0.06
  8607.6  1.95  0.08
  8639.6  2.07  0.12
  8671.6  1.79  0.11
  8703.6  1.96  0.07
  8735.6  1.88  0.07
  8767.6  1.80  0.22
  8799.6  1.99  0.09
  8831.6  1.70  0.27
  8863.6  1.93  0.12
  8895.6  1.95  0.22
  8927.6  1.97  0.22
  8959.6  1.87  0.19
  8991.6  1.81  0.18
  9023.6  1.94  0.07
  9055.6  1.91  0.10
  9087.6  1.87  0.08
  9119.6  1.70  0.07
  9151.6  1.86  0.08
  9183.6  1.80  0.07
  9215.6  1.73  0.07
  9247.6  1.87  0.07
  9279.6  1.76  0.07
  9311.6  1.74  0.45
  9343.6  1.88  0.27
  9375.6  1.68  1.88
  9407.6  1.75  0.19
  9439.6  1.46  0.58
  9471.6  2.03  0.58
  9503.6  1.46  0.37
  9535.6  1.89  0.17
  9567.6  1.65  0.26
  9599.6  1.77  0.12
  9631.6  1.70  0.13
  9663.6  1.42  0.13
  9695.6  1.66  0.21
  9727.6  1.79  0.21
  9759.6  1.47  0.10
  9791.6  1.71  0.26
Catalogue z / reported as 0.23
